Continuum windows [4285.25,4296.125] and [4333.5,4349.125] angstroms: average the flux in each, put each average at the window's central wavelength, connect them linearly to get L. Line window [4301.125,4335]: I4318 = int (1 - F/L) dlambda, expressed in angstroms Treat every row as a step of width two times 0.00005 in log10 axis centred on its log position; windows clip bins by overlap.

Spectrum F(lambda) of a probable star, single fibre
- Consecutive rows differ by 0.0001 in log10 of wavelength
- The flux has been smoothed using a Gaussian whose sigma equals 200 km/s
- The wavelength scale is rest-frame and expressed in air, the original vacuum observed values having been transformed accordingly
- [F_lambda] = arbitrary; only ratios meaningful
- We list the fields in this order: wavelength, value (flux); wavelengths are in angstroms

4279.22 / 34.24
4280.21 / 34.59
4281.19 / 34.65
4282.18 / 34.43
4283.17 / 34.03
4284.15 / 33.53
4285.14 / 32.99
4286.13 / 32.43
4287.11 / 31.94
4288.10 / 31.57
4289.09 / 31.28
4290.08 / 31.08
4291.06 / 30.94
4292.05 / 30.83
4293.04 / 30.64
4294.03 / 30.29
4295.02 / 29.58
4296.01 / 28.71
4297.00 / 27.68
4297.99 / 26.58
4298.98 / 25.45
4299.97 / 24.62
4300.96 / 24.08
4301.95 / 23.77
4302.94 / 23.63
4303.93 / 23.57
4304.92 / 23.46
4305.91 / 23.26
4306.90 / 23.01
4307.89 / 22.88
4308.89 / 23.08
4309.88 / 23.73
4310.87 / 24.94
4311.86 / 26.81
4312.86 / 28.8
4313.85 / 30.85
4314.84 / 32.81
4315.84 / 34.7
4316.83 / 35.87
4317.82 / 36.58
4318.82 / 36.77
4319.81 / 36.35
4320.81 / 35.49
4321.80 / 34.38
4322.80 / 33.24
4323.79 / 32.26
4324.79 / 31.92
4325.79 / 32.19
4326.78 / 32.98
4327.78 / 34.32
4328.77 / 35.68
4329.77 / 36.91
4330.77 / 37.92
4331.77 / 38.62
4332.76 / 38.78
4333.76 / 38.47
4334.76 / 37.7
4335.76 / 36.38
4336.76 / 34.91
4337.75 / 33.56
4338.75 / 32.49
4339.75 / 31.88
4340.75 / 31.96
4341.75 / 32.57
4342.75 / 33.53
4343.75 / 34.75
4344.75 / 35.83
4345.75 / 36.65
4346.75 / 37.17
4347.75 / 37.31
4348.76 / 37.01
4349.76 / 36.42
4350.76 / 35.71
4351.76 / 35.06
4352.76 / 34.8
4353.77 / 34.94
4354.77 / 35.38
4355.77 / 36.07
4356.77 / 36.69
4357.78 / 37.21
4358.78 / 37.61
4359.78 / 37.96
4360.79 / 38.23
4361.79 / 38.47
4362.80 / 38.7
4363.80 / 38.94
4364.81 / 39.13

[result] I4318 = 2.1 angstroms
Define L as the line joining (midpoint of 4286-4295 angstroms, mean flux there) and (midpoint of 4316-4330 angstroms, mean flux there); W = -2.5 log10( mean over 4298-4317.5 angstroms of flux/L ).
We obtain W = 0.24 mag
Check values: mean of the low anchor 31.1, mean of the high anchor 34.6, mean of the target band 26.4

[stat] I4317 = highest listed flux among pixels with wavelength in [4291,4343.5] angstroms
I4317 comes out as 38.78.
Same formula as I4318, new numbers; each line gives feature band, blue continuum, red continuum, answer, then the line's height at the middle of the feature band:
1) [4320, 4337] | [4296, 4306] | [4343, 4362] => -2.4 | 31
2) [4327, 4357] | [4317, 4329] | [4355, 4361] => 0.2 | 35.9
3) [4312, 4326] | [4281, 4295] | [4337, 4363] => 0.1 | 33.8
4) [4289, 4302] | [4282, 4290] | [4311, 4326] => 1.8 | 32.7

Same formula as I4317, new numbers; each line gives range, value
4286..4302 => 32.43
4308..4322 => 36.77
